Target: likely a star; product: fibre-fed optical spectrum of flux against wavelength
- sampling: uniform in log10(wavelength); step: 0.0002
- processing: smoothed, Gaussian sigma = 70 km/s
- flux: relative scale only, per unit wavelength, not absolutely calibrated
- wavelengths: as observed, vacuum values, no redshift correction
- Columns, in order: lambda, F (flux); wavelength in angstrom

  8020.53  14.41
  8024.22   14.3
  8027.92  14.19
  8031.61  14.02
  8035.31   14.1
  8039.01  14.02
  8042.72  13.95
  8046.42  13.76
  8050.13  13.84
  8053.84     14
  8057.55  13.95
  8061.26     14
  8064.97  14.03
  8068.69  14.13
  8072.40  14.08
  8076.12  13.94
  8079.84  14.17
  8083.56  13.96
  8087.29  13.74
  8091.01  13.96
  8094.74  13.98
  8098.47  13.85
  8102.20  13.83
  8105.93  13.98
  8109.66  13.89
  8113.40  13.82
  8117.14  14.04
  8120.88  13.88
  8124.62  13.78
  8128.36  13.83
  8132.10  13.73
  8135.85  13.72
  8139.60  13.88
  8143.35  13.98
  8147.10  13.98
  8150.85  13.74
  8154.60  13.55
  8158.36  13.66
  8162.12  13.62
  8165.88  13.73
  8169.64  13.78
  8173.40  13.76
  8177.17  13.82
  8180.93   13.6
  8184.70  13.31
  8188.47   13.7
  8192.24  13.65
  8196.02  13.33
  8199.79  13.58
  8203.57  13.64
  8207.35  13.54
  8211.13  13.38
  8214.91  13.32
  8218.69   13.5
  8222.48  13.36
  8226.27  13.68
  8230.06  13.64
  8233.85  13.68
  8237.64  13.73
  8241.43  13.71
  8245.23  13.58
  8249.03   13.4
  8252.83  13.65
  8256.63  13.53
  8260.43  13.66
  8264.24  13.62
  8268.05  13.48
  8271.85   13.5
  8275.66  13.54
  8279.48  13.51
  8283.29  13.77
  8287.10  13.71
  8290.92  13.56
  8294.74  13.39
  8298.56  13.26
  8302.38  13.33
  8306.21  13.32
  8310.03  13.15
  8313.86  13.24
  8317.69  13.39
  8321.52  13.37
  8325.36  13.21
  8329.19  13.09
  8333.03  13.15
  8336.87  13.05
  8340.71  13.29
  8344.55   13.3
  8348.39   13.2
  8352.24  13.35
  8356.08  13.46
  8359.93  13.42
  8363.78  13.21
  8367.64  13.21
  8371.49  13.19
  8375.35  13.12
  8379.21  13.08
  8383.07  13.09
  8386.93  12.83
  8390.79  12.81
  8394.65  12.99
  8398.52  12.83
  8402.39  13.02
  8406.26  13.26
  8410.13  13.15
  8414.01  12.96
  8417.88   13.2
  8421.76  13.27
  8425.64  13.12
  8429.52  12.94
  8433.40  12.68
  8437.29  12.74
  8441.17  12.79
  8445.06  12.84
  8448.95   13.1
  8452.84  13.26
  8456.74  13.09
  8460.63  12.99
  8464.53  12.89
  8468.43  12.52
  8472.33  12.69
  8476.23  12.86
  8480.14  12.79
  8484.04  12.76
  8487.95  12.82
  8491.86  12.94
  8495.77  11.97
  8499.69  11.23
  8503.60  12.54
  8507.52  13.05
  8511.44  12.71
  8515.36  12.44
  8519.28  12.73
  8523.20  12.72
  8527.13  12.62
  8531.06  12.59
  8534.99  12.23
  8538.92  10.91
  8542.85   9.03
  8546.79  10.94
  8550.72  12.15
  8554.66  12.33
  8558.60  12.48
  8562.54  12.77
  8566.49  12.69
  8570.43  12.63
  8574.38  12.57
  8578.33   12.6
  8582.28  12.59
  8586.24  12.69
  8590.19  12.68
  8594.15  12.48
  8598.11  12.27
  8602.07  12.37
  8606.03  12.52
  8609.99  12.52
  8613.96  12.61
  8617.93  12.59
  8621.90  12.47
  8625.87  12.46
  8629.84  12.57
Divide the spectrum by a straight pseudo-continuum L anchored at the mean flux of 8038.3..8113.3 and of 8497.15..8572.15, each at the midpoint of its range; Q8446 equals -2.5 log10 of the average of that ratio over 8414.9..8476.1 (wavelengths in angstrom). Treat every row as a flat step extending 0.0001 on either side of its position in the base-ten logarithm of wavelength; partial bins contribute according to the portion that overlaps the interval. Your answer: -0.038 mag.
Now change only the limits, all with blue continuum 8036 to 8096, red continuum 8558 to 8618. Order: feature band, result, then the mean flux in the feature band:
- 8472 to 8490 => 0.005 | 12.8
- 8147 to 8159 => 0.002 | 13.7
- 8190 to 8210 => 0.005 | 13.5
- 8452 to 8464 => -0.013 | 13.1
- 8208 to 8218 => 0.014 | 13.4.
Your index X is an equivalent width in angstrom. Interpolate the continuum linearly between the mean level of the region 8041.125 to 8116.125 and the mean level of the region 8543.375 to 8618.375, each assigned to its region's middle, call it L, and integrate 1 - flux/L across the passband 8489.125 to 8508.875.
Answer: 0.45 angstrom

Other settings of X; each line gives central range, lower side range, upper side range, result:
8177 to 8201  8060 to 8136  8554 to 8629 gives 0.2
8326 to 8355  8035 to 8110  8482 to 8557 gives -0.8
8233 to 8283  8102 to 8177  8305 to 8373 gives -0.4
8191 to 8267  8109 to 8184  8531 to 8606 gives -0.5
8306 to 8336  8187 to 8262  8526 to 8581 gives -0.3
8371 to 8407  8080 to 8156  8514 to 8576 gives -0.7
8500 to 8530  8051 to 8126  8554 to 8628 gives 0.4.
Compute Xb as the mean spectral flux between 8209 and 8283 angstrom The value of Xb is 13.6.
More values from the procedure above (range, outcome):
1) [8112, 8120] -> 13.9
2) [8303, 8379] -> 13.2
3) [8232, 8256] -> 13.6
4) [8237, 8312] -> 13.5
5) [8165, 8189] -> 13.7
